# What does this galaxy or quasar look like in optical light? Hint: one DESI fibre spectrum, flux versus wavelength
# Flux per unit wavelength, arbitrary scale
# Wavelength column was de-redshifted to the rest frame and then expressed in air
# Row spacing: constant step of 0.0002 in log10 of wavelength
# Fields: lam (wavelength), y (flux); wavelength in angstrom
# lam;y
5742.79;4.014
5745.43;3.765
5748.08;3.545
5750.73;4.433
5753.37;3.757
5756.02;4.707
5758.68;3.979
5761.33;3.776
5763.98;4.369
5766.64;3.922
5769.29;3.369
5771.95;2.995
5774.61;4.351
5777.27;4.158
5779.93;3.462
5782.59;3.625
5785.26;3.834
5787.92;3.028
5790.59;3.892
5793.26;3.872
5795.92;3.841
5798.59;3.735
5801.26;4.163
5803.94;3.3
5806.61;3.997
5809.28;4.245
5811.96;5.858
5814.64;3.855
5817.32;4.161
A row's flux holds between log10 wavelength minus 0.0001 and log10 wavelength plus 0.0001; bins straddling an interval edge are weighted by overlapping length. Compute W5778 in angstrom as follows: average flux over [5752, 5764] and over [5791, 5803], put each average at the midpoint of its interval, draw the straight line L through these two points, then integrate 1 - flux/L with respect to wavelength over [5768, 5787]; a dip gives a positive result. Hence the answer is 1.50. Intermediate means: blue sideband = 4.09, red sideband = 3.88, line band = 3.67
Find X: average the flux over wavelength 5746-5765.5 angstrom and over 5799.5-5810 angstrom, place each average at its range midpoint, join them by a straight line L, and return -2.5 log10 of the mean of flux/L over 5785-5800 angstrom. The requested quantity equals 0.07 mag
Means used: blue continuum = 4.07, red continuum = 3.9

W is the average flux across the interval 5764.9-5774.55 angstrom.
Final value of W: 3.59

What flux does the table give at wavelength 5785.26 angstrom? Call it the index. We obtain 3.834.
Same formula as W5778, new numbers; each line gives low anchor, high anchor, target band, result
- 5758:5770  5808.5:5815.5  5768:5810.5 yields 5.9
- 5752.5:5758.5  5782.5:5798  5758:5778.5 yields 0.8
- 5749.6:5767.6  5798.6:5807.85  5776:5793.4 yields 1.1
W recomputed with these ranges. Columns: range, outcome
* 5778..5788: 3.59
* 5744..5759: 4.03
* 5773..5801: 3.79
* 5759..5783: 3.8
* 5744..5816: 3.92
